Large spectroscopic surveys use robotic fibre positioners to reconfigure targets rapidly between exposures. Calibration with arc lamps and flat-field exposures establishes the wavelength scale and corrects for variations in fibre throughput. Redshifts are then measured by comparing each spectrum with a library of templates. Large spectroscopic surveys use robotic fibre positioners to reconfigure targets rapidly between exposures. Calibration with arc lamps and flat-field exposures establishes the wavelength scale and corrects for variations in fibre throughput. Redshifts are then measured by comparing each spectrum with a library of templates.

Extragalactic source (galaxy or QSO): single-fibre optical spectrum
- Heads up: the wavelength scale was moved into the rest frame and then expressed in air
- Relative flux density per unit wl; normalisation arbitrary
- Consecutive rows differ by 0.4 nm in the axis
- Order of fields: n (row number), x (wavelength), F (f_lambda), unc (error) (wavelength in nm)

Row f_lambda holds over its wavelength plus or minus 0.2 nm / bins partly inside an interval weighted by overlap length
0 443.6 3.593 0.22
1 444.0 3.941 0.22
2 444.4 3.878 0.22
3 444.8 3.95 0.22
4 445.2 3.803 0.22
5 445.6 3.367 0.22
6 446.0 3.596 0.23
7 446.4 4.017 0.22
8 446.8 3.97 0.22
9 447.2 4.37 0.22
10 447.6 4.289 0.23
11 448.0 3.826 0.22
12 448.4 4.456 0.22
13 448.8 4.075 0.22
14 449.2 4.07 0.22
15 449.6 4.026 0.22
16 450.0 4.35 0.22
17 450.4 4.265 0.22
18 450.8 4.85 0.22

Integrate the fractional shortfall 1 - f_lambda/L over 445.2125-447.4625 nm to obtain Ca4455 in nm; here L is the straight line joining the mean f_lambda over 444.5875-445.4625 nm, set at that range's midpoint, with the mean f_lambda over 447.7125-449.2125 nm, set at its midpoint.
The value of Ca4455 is 0.046 nm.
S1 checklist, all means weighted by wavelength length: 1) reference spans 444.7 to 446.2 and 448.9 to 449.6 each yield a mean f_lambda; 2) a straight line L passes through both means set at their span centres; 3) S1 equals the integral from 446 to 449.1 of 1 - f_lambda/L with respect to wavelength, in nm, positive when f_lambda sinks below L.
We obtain -0.18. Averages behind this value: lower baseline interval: 3.66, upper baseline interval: 4.06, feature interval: 4.11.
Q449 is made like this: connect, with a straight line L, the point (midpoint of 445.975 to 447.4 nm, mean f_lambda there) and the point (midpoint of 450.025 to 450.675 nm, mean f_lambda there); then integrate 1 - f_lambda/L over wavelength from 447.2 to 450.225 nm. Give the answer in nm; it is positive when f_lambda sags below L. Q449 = 0.029 nm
